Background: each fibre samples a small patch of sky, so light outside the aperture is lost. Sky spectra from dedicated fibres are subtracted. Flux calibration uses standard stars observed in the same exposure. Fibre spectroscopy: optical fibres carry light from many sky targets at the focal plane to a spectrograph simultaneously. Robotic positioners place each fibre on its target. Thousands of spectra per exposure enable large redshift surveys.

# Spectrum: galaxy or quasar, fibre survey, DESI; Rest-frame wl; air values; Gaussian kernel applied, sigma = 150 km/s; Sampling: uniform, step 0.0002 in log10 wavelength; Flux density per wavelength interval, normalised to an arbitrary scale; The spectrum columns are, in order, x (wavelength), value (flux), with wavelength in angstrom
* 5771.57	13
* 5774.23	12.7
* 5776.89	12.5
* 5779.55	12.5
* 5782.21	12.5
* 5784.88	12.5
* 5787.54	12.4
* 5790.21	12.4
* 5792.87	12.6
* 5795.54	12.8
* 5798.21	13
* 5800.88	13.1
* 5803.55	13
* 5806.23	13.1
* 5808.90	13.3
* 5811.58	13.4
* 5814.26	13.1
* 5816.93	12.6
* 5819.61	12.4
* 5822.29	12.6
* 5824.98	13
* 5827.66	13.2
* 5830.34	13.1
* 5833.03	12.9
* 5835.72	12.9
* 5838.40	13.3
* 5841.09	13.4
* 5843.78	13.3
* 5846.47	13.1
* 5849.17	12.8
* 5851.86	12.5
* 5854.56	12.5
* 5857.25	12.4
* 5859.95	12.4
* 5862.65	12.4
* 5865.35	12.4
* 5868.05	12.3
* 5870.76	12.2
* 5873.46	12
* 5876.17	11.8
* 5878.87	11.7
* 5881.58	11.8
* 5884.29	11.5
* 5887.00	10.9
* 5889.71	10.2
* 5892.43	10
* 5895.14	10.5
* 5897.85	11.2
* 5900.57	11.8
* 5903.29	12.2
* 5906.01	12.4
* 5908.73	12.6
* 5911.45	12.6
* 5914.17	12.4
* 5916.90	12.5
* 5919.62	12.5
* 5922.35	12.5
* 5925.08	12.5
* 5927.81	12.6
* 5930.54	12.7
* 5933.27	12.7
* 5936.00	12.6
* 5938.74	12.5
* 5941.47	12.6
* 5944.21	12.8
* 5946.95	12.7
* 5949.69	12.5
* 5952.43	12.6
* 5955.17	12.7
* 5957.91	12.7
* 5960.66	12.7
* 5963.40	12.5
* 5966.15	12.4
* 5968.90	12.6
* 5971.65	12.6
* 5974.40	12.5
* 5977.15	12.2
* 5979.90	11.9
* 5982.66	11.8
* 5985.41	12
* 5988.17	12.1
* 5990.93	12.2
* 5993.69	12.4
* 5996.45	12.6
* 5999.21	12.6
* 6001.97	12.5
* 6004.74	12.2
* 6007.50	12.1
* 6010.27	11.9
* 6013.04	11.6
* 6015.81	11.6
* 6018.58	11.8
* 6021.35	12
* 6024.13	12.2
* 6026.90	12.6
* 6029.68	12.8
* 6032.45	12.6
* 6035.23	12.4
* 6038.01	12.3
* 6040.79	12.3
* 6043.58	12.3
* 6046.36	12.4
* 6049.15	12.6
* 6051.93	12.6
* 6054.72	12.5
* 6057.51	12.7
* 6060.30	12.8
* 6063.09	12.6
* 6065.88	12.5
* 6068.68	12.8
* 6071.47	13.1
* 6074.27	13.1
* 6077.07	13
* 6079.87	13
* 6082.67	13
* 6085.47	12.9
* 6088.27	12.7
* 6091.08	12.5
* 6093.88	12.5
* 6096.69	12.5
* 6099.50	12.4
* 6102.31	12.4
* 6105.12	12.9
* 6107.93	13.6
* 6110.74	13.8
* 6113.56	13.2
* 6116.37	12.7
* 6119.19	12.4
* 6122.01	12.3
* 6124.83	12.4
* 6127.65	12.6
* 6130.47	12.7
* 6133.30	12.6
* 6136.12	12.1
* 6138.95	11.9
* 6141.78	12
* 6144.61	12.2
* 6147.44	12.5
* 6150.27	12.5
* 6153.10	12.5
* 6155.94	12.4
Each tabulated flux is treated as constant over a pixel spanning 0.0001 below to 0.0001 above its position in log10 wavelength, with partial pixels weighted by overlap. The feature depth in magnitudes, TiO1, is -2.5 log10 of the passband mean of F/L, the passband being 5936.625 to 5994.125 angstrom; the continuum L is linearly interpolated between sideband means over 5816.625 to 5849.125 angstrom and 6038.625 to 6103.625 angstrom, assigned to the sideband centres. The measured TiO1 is 0.03 mag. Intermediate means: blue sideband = 13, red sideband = 12.7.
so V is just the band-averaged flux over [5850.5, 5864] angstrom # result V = 12.4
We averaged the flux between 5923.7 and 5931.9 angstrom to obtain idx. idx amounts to 12.6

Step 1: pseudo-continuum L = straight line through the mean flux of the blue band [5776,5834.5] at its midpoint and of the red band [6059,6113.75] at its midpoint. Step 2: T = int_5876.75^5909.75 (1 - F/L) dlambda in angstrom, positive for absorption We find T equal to 3.7 angstrom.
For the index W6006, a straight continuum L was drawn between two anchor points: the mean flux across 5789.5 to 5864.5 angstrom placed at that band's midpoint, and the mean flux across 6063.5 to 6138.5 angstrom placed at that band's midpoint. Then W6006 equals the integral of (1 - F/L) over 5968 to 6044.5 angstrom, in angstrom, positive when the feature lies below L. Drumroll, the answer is 3.3 angstrom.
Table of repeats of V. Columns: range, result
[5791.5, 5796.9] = 12.7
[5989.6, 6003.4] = 12.5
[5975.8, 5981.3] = 12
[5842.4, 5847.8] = 13.2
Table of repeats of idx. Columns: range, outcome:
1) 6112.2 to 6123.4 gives 12.7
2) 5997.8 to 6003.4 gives 12.5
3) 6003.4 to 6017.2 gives 11.9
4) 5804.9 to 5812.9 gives 13.3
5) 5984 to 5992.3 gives 12.1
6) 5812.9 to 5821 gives 12.7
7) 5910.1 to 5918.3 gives 12.5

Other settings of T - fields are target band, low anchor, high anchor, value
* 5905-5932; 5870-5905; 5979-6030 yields -2.24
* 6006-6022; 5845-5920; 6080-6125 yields 0.81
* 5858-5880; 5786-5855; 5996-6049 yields 1.03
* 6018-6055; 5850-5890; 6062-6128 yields 0.55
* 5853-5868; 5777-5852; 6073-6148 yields 0.51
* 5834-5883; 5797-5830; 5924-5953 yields 1.31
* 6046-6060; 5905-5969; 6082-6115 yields 0.21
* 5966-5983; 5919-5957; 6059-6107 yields 0.46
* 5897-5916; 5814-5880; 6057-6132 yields 0.71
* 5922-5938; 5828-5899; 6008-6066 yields -0.50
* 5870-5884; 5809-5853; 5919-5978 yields 1.06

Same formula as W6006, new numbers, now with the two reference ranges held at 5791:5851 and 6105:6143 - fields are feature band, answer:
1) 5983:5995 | 0.62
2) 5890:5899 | 1.67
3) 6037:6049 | 0.37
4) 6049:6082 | -0.18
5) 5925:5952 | 0.49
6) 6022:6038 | 0.35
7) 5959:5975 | 0.34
